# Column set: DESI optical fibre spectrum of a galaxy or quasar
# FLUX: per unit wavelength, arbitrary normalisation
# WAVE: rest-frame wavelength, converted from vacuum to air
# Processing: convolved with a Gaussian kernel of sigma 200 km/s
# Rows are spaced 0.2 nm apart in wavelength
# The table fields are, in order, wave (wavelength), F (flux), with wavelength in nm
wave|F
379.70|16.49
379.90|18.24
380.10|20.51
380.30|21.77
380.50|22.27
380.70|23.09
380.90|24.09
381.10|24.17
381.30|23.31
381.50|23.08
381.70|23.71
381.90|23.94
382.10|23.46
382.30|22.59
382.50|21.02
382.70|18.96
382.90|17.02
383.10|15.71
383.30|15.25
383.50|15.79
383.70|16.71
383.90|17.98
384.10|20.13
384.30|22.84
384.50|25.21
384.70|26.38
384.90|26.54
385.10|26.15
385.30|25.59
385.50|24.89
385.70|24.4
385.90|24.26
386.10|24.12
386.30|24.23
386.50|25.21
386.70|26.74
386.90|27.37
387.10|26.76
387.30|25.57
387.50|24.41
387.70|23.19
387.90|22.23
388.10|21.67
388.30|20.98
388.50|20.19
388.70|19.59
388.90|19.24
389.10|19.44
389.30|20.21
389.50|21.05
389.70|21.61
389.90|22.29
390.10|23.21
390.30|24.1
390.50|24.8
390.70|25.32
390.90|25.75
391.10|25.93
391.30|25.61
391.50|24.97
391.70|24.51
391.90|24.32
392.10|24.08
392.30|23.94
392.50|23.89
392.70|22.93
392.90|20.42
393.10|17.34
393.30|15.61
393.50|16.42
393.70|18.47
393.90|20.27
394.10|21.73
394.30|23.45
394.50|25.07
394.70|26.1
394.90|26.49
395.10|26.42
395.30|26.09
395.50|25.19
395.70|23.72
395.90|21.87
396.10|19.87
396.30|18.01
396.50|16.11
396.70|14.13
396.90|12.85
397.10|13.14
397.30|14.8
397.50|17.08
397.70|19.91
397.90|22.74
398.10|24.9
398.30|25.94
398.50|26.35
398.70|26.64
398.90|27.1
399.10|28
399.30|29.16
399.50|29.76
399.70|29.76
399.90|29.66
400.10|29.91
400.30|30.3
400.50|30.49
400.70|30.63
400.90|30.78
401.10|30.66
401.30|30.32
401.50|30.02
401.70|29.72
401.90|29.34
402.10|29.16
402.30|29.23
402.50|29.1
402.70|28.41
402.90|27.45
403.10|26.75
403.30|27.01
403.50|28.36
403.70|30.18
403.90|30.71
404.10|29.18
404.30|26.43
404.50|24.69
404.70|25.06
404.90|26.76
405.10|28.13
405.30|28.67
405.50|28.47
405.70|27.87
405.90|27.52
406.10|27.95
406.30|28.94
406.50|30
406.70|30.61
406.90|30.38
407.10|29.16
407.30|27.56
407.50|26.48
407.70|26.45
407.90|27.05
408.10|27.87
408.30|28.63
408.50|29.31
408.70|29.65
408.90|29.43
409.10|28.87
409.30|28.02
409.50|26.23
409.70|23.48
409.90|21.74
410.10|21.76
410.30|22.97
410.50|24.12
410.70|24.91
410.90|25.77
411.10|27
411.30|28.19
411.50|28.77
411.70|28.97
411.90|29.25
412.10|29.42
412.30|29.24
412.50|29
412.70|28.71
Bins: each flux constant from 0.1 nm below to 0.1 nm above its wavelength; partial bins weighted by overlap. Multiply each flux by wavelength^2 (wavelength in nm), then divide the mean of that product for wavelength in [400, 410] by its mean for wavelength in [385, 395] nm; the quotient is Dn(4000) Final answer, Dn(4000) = 1.32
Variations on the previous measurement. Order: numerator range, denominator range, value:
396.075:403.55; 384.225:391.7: 1.14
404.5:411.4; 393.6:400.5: 1.23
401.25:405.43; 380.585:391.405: 1.36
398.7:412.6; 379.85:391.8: 1.37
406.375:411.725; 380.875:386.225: 1.40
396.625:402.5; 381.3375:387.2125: 1.25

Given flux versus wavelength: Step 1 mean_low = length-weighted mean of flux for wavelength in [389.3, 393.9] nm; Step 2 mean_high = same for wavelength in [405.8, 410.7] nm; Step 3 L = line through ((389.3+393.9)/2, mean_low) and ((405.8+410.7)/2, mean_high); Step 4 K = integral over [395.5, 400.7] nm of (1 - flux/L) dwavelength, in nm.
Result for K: 0.20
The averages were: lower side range 22.5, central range 23.5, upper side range 27.2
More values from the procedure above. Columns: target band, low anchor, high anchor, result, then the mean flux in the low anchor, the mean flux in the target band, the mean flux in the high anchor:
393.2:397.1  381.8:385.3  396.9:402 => 0.66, 21.1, 20.7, 26.4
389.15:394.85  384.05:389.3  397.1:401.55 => 0.53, 23.7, 22.6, 26.7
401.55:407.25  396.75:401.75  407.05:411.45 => -0.47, 25.9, 28.4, 26.6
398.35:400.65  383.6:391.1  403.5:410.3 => -0.25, 23.3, 28.8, 27.6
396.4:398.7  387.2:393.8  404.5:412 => 0.48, 22.2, 19.2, 27.3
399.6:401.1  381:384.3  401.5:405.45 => -0.18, 20.3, 30.2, 28.2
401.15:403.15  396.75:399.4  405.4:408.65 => -0.33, 22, 29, 28.4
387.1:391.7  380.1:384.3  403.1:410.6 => -0.04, 20.7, 22.9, 27.4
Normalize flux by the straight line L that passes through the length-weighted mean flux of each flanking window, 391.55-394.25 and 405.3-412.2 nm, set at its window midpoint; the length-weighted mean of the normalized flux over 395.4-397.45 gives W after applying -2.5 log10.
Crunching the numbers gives 0.25 mag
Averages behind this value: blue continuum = 21.2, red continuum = 27.5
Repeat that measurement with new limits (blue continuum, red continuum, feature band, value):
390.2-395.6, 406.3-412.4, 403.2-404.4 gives -0.10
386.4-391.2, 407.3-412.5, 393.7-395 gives 0.04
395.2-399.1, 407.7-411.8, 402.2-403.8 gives -0.20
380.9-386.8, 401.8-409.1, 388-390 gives 0.16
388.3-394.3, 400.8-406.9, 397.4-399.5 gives 0.03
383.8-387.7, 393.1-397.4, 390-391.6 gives -0.12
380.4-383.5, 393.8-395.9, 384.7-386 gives -0.15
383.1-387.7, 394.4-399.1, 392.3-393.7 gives 0.14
